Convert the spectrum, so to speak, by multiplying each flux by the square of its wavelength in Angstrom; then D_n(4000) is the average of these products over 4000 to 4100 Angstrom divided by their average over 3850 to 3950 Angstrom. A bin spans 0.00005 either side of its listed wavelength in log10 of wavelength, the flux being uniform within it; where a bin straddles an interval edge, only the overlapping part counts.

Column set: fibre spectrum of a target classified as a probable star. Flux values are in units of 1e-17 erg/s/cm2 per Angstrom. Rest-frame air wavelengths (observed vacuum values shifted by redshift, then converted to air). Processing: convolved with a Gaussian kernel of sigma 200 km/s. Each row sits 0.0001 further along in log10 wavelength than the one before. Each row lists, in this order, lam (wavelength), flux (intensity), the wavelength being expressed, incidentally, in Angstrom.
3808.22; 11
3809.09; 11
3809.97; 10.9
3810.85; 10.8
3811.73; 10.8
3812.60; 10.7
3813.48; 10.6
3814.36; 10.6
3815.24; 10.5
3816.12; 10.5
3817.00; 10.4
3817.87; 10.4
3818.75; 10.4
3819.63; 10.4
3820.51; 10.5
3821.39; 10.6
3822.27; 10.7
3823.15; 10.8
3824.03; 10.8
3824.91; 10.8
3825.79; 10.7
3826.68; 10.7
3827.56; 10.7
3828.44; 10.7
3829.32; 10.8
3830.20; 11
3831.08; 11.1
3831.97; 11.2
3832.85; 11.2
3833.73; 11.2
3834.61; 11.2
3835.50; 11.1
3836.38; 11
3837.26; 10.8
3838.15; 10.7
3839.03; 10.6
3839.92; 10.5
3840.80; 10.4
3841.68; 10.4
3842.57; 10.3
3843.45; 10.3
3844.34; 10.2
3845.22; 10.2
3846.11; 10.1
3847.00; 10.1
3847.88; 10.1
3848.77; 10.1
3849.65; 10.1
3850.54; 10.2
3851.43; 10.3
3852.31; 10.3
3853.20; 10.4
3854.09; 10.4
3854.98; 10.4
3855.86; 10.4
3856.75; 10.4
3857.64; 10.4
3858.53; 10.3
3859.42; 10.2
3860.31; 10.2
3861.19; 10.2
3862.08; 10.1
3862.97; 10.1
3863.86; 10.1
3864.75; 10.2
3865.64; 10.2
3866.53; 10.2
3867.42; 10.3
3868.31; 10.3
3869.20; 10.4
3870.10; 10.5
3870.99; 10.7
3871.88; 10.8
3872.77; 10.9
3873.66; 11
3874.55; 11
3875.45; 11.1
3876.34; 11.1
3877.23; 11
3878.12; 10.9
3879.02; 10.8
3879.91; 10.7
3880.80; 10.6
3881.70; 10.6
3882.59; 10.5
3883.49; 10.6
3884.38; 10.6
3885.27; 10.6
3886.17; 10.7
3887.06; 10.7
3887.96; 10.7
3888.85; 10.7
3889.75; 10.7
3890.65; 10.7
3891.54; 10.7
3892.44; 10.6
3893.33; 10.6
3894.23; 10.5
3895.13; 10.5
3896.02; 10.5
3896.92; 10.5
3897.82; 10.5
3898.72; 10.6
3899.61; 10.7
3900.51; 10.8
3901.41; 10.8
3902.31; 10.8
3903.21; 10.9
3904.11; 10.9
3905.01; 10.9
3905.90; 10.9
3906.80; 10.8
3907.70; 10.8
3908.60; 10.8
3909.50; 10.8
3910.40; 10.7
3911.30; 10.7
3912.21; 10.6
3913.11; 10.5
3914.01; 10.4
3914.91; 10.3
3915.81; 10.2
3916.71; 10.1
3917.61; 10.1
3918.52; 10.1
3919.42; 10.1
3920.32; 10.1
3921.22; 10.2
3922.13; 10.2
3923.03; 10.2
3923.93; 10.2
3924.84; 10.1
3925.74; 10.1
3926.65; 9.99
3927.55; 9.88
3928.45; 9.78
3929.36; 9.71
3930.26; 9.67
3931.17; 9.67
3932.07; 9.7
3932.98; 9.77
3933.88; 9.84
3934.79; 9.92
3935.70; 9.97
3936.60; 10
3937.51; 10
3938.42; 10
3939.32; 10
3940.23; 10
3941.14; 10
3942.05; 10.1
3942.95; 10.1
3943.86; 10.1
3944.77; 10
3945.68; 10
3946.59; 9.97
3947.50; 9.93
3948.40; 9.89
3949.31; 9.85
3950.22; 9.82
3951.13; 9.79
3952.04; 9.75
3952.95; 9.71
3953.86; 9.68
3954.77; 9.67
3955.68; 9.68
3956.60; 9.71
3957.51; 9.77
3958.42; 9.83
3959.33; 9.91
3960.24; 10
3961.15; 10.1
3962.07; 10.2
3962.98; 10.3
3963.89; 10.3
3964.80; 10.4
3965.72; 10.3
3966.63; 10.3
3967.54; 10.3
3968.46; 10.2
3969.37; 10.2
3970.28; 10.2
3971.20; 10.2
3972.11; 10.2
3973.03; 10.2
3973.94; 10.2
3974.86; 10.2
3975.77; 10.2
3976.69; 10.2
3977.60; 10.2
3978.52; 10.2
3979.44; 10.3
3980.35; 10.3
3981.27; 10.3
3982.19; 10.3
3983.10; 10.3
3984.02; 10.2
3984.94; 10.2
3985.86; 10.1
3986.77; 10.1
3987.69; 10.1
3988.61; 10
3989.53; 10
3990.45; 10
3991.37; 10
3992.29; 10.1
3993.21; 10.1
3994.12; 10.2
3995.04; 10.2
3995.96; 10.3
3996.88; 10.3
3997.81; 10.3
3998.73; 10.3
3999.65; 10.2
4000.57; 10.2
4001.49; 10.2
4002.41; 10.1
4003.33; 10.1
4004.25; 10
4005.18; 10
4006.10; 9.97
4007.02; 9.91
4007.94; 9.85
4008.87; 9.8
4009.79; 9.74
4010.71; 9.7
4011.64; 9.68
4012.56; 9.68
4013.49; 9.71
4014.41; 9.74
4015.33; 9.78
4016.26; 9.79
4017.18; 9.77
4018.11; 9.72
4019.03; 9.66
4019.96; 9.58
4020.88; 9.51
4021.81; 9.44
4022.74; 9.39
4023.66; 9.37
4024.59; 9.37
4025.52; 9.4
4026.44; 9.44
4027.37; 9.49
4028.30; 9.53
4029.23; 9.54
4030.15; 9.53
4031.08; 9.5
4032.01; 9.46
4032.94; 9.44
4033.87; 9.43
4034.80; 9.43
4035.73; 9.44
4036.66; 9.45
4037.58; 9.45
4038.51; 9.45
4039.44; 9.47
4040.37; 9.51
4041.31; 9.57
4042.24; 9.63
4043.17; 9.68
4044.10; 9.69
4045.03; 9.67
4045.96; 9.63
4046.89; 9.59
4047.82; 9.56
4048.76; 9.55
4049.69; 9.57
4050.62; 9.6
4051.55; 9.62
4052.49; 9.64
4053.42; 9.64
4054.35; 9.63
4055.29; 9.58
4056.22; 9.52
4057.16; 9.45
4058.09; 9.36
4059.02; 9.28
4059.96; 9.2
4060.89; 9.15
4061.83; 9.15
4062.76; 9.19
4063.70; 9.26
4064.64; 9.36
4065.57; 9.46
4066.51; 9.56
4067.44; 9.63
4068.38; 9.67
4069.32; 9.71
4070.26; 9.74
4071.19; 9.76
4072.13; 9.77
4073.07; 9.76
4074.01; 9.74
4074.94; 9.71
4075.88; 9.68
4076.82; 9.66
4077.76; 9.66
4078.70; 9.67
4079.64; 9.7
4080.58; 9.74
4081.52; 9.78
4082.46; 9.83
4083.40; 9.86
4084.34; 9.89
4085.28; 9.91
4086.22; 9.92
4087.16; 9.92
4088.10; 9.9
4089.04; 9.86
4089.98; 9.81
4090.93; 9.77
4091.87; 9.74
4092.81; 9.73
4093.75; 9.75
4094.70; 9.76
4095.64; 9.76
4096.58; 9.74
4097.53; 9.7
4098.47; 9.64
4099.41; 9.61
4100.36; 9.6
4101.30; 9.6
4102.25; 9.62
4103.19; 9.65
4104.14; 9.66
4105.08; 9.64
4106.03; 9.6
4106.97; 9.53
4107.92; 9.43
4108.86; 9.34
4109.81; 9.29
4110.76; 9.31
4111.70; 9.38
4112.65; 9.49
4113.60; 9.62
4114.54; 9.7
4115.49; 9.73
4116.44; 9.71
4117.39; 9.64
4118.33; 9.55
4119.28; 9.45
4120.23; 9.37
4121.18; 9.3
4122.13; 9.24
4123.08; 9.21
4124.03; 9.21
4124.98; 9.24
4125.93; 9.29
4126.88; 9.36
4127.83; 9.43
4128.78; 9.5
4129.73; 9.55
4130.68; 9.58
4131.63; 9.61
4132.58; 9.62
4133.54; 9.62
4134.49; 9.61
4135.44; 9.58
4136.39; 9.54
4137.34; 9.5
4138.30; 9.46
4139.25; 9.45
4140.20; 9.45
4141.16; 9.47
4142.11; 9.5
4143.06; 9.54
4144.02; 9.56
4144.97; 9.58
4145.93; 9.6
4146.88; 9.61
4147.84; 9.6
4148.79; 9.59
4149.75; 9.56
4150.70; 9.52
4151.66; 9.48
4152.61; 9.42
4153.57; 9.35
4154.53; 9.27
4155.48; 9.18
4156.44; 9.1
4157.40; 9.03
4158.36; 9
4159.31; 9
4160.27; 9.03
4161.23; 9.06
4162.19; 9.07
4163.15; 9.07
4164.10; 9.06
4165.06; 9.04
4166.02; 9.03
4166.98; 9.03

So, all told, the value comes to 1.00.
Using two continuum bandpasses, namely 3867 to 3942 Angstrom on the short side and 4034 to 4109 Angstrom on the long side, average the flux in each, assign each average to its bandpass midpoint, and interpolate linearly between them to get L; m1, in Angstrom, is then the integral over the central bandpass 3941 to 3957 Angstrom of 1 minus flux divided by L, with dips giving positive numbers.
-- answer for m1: 0.5 Angstrom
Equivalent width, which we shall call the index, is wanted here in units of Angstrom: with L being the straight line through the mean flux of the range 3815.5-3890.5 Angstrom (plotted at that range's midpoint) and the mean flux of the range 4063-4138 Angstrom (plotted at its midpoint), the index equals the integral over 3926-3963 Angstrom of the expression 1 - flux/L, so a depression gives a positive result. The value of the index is 1.1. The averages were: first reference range 10.6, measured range 9.89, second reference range 9.6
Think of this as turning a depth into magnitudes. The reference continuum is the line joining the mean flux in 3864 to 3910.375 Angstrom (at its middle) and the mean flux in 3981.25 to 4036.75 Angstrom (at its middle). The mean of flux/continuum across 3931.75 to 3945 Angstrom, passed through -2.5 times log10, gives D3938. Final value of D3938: 0.038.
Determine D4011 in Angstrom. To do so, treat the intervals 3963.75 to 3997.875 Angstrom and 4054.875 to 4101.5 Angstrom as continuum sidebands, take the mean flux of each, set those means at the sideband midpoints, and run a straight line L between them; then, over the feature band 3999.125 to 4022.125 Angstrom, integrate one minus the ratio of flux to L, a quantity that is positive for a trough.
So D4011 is 0.4 Angstrom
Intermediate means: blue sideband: 10.2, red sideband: 9.65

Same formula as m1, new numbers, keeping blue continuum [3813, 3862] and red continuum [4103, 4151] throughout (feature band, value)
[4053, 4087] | 0.35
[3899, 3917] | -0.68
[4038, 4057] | 0.38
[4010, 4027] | 0.50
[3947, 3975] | 0.19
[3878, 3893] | -0.44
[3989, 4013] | -0.20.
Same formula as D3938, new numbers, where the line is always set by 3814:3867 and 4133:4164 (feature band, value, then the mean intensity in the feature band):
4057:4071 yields 0.030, 9.42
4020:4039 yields 0.040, 9.46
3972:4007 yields -0.022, 10.2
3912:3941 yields 0.016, 10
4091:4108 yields -0.011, 9.66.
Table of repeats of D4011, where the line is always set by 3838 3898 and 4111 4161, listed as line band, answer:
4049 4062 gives 0.38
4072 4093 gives -0.30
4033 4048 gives 0.42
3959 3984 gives -0.36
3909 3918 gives -0.12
